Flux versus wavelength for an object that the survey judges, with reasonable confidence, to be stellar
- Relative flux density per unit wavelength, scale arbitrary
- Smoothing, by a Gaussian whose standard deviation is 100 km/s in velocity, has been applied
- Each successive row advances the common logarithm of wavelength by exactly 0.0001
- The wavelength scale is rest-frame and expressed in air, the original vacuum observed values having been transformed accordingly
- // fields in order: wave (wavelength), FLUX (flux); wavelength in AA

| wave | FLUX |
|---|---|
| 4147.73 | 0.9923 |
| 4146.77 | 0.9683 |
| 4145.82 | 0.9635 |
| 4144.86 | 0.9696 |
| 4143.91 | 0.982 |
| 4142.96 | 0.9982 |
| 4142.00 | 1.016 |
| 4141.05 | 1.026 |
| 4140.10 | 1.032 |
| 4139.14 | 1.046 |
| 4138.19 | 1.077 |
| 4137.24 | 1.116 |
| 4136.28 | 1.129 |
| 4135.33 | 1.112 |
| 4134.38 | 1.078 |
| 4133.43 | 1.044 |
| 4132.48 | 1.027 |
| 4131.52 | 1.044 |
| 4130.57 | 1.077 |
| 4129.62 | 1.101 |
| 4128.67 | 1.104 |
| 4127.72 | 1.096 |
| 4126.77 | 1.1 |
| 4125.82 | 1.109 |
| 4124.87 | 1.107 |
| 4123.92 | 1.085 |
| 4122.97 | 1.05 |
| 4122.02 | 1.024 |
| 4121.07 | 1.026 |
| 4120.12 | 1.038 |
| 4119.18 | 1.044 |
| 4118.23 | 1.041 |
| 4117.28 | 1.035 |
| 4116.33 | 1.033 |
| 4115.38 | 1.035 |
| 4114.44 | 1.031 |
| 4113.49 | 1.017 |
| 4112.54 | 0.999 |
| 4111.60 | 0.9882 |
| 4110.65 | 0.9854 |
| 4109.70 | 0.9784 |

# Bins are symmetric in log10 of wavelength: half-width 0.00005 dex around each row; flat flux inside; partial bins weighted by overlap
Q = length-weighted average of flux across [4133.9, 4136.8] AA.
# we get 1.11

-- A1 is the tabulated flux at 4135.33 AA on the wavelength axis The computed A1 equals 1.112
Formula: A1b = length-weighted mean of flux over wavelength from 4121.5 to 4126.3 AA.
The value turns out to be 1.07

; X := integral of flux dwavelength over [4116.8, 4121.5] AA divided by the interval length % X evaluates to 1.04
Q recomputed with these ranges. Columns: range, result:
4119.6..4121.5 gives 1.04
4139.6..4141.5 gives 1.03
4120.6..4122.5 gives 1.02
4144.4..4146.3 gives 0.966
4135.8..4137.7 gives 1.12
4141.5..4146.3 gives 0.987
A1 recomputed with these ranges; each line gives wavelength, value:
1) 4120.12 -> 1.038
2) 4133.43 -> 1.044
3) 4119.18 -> 1.044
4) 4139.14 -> 1.046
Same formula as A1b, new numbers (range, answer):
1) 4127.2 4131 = 1.1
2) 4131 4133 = 1.03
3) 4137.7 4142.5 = 1.04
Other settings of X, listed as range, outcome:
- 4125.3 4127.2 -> 1.1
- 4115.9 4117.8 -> 1.03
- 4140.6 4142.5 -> 1.02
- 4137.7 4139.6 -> 1.07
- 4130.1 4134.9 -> 1.05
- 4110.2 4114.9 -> 1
